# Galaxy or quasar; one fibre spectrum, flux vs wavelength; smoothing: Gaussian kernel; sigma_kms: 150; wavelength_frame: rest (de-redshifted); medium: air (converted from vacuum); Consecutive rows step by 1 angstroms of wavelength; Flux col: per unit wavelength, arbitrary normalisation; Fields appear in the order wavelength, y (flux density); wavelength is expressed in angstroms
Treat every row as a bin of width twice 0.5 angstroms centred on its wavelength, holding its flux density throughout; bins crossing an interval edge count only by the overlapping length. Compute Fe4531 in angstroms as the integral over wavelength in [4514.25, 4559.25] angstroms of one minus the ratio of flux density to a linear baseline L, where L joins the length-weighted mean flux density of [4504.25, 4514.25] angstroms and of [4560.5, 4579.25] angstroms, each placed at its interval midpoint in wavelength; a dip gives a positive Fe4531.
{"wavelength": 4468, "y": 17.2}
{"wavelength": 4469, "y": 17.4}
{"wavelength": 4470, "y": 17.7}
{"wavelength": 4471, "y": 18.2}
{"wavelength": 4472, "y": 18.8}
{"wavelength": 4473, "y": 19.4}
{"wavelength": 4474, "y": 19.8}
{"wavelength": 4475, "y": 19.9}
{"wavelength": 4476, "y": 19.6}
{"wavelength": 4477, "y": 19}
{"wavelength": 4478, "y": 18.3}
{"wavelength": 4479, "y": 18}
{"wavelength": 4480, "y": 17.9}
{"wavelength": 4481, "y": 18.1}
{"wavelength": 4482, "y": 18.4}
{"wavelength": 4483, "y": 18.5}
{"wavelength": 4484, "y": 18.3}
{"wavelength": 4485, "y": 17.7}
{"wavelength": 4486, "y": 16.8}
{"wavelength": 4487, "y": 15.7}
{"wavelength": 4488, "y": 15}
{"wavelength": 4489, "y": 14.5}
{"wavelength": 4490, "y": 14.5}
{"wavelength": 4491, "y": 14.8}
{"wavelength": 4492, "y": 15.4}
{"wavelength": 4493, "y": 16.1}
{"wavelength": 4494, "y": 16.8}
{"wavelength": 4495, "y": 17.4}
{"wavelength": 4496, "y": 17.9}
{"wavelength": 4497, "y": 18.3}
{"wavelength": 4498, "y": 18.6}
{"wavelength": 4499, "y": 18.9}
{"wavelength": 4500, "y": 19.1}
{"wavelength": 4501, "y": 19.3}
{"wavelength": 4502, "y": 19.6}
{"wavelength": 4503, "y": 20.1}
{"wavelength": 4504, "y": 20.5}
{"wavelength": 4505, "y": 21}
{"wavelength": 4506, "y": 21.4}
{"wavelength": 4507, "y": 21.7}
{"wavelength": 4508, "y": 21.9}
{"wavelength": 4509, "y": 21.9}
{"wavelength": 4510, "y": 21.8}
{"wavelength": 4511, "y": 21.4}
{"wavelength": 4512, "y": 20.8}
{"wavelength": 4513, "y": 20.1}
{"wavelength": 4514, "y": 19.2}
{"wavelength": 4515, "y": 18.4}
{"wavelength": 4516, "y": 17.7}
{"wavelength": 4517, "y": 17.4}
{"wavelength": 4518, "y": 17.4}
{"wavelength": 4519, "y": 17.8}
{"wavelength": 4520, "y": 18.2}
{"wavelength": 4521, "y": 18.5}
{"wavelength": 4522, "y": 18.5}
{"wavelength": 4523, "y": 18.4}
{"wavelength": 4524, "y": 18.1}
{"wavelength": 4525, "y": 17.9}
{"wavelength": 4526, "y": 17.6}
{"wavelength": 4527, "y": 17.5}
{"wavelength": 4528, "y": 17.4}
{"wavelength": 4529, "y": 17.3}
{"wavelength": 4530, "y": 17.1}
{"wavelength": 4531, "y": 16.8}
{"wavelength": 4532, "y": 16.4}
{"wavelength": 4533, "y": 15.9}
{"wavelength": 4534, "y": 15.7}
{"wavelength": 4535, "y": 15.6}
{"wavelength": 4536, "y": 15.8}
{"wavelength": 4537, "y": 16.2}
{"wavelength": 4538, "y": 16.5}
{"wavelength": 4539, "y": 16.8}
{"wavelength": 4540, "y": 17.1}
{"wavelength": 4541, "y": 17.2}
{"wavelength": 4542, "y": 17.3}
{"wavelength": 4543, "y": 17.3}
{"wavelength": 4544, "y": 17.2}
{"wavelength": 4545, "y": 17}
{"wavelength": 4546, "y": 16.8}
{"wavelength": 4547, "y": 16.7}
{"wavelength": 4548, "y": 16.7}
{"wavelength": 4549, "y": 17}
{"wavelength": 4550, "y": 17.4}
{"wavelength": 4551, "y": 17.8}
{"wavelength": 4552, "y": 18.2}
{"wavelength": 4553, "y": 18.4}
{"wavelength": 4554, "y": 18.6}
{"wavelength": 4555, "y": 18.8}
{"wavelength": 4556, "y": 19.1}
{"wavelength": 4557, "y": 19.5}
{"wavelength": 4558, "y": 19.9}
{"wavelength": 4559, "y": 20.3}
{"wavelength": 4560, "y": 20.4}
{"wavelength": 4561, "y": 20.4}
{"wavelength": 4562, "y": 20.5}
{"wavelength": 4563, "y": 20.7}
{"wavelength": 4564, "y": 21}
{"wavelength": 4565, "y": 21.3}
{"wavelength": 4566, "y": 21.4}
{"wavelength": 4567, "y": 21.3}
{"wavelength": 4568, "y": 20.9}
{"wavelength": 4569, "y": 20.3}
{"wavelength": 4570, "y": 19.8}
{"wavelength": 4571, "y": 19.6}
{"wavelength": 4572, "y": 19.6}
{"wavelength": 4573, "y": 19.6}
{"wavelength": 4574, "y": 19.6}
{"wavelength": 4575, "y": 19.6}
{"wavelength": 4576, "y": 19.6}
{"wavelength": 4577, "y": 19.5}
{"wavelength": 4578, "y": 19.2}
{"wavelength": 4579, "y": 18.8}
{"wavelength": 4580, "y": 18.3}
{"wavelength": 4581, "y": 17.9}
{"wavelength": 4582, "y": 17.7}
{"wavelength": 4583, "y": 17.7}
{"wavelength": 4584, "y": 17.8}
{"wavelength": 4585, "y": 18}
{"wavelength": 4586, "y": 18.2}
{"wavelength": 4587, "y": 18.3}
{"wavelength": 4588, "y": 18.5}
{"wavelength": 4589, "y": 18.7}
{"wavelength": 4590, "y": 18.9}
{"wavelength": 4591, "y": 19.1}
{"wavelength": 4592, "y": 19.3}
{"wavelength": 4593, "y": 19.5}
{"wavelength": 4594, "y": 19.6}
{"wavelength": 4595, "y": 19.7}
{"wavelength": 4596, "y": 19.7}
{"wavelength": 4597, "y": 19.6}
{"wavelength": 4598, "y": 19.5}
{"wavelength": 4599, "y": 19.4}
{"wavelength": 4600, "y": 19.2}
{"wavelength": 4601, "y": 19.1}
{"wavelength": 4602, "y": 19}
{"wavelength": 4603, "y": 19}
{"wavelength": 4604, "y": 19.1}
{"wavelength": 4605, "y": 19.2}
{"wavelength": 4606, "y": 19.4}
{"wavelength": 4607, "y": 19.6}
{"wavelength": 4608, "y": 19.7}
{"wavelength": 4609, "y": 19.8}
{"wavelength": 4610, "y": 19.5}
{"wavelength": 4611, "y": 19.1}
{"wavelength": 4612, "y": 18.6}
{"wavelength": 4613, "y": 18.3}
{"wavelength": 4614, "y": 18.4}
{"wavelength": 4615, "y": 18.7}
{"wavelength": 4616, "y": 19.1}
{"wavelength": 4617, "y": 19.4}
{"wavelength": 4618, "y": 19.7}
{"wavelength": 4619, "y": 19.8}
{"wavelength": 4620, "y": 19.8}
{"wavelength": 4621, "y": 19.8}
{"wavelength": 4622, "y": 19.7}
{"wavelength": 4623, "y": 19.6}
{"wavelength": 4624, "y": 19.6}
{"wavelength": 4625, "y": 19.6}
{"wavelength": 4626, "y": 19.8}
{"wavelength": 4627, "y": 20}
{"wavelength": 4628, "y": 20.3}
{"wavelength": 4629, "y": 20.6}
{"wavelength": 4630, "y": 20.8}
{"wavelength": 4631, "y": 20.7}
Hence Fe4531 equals 6.9 angstroms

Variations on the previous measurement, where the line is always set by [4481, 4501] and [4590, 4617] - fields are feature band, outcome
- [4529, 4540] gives 0.9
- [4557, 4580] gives -1.9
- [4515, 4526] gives -0.2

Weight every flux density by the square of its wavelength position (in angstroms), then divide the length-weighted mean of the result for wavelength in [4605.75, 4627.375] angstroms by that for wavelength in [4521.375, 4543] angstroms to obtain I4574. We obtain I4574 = 1.2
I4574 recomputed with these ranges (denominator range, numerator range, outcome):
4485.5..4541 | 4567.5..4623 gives 1.11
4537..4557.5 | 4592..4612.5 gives 1.13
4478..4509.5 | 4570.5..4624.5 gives 1.10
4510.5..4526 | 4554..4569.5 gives 1.11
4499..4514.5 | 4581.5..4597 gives 0.94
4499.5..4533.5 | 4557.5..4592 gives 1.06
